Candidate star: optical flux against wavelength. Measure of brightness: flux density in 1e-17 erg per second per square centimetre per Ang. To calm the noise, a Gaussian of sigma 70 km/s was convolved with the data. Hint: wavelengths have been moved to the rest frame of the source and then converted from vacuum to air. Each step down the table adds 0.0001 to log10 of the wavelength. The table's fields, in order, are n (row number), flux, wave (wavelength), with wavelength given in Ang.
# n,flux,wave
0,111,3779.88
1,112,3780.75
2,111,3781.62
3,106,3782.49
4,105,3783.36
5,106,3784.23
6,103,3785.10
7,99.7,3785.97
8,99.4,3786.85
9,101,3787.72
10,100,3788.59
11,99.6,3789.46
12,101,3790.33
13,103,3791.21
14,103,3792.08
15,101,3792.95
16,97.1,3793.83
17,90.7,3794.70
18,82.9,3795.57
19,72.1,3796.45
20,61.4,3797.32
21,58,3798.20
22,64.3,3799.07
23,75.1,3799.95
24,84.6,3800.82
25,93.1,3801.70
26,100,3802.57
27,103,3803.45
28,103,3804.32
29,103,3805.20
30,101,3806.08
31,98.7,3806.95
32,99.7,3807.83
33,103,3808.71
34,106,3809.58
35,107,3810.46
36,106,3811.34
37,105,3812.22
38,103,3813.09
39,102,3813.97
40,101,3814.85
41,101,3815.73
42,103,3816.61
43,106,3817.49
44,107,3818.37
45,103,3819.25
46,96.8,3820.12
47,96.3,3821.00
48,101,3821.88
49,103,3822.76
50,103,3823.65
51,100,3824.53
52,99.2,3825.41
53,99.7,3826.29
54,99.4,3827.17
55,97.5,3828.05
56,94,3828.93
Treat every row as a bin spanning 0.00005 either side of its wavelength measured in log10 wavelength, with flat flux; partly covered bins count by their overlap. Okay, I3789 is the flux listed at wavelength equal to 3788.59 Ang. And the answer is 100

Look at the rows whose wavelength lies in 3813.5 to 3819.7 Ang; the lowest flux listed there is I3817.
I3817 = 101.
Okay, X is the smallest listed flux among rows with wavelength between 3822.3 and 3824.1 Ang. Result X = 103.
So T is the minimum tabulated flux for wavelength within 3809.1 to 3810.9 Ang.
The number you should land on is 106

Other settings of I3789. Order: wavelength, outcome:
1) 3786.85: 99.4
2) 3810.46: 107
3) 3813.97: 102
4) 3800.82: 84.6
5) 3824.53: 100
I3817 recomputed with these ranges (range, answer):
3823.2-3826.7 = 99.2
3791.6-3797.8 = 61.4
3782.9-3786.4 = 99.7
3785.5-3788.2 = 99.4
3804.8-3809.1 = 98.7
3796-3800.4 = 58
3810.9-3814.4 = 102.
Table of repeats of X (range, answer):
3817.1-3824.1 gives 96.3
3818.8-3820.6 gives 96.8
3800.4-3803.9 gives 84.6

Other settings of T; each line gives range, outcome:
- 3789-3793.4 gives 99.6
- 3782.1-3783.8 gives 105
